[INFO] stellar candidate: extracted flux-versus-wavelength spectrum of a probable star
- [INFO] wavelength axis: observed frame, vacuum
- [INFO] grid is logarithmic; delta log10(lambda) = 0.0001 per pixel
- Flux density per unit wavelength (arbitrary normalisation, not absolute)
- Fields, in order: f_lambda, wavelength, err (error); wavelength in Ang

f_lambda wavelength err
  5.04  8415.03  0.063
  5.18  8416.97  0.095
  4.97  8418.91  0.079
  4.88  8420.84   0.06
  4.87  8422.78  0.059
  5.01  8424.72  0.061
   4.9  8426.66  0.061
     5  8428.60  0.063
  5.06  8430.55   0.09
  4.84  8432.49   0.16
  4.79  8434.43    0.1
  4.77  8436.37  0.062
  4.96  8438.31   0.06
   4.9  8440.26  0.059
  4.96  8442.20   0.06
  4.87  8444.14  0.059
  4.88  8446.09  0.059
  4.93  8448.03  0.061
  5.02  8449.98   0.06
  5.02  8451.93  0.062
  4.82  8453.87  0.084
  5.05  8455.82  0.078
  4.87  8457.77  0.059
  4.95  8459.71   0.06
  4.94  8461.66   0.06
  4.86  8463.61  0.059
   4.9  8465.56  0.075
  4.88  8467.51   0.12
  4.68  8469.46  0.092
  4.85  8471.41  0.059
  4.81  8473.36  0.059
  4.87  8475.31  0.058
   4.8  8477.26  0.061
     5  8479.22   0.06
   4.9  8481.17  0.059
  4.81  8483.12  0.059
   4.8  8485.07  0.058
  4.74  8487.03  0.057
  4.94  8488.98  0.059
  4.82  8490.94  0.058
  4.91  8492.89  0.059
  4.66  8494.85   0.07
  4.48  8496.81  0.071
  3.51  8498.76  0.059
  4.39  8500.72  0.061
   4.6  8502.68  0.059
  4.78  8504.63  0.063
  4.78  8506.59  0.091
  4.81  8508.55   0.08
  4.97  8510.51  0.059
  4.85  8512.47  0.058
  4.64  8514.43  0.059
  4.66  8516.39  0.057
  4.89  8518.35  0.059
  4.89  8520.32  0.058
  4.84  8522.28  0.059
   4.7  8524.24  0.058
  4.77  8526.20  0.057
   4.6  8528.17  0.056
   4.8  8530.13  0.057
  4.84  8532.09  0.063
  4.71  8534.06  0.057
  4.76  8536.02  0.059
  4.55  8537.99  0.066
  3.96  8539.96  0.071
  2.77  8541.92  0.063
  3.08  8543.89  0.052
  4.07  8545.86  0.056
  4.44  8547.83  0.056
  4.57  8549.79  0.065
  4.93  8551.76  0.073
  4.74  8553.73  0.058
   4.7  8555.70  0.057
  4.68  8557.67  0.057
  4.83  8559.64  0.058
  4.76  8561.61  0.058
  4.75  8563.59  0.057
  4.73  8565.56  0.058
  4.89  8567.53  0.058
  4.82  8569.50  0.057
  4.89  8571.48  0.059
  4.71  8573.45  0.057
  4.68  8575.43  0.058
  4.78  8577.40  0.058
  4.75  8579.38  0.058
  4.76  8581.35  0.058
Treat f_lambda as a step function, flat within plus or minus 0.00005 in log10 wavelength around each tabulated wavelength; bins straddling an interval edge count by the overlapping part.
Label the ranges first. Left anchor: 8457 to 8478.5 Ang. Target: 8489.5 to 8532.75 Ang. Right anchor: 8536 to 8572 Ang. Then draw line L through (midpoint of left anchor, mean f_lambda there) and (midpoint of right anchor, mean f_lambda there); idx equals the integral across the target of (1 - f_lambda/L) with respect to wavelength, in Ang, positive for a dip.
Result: -0.4 Ang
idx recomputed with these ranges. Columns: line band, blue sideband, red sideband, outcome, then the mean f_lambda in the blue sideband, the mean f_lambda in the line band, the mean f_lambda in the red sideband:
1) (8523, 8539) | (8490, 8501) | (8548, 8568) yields -0.3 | 4.47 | 4.72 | 4.74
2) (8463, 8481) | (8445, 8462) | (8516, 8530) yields 0.2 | 4.94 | 4.85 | 4.77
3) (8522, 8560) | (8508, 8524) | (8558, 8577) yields 2.7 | 4.81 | 4.45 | 4.78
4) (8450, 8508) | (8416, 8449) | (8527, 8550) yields -1.8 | 4.93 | 4.78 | 4.26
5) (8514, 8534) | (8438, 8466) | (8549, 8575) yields 0.2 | 4.93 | 4.76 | 4.77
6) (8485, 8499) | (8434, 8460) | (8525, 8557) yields 0.0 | 4.92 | 4.65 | 4.4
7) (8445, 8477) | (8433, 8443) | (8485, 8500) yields -0.9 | 4.87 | 4.89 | 4.59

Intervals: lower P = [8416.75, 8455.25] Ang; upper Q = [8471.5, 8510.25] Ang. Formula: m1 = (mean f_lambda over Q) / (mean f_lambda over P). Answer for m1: 0.96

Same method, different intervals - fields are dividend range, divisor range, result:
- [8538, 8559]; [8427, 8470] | 0.86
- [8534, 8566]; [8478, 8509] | 0.94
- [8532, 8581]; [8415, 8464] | 0.92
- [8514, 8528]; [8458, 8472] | 0.98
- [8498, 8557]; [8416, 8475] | 0.92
